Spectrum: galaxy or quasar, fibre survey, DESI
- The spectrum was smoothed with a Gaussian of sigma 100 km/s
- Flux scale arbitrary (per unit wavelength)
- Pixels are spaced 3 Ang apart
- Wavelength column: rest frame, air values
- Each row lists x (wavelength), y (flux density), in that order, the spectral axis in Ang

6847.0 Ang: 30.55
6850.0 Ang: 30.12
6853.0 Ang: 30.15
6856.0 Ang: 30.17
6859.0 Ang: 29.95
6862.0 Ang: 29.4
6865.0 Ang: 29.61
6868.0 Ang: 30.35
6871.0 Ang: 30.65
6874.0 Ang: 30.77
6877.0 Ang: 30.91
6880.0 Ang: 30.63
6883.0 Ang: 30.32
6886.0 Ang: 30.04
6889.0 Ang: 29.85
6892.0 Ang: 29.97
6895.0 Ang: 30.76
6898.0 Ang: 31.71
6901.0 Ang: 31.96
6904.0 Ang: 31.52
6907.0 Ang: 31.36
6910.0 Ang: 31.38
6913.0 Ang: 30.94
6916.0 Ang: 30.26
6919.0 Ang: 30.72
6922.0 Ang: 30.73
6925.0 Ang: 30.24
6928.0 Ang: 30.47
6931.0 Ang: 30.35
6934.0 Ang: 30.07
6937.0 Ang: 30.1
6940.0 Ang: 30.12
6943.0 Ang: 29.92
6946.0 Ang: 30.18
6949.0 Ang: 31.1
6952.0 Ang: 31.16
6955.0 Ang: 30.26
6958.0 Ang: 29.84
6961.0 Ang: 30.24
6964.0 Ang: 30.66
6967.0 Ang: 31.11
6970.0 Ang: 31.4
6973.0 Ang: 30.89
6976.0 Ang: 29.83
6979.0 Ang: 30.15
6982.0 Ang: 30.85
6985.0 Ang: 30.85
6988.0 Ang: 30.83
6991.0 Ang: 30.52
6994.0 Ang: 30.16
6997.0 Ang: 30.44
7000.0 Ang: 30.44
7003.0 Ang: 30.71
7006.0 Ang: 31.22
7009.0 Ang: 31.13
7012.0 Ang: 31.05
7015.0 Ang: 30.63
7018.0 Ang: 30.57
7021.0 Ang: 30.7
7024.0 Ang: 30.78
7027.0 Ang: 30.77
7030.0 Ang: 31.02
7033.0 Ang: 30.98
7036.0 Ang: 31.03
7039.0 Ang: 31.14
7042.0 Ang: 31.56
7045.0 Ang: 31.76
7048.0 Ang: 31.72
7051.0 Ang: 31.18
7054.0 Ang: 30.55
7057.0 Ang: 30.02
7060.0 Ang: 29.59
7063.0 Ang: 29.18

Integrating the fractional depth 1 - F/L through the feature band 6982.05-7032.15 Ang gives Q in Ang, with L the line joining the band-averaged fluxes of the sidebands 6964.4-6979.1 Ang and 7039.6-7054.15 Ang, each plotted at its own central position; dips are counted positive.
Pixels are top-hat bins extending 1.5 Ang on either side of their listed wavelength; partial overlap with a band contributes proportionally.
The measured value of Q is 0.5 Ang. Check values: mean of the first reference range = 30.7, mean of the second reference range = 31.4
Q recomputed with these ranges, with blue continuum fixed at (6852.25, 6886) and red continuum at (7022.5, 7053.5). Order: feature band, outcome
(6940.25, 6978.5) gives 0.28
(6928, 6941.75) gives 0.19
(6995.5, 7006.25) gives 0.11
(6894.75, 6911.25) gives -0.58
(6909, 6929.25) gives -0.09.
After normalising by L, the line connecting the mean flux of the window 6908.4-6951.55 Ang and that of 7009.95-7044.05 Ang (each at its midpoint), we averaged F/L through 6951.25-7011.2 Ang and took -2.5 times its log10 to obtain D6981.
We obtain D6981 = 0.00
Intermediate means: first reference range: 30.5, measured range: 30.6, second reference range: 30.9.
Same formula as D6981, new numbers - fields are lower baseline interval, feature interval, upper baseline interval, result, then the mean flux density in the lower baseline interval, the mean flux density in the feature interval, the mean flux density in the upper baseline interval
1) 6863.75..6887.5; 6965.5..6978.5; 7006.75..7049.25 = 0.002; 30.4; 30.8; 31.1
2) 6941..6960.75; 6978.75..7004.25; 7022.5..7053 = 0.007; 30.4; 30.6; 31.2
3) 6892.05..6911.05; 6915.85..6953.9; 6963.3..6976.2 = 0.024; 31.3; 30.4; 30.9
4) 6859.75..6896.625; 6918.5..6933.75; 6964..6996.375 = 0.000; 30.3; 30.5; 30.7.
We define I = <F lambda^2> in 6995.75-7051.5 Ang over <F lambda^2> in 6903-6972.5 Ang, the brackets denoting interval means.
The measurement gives 1.0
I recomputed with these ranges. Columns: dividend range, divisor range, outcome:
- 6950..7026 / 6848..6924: 1.03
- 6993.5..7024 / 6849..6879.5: 1.06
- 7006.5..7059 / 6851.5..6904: 1.06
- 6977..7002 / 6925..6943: 1.03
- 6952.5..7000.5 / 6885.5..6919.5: 1.01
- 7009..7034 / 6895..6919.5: 1.02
